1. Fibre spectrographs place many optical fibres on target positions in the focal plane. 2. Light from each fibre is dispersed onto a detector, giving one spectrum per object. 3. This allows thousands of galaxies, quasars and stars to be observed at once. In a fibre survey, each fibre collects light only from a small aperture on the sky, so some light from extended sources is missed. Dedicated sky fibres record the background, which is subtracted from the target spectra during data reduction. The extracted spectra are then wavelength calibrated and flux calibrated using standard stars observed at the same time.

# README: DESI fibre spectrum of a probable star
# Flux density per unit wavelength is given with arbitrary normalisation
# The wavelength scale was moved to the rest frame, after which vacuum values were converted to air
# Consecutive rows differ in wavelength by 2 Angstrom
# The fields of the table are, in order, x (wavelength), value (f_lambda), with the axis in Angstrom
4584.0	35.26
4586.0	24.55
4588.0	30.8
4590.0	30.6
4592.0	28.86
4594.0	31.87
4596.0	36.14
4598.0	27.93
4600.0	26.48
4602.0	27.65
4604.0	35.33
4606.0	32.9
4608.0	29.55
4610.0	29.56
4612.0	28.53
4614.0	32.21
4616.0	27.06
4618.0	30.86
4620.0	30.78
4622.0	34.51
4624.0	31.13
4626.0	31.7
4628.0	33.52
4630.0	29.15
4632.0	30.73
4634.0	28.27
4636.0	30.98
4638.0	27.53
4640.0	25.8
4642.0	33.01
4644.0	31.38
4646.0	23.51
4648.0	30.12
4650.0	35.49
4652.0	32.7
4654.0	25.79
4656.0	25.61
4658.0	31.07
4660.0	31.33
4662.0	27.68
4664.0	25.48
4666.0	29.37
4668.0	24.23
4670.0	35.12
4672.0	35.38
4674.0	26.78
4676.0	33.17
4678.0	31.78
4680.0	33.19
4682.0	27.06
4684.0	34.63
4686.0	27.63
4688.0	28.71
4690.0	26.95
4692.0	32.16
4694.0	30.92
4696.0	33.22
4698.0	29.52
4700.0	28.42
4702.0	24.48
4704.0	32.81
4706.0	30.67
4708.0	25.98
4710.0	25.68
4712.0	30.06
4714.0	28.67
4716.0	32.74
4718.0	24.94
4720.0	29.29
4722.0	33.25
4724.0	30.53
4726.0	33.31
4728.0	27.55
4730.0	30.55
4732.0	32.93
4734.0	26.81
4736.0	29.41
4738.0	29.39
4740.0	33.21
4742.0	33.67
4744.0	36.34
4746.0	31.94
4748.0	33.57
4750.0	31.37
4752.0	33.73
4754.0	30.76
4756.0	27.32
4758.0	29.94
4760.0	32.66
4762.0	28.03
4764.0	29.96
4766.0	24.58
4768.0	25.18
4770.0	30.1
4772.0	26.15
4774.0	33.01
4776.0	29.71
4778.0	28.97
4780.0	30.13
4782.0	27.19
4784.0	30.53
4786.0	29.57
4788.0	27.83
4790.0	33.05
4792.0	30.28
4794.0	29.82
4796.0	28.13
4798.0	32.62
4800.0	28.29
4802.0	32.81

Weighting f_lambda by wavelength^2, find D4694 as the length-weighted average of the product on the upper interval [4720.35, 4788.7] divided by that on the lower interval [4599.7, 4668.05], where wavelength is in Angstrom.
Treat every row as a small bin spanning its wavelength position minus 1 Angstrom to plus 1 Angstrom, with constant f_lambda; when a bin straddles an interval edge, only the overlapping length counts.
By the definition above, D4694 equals 1.1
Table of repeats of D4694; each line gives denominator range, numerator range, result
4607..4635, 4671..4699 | 1.04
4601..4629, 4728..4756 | 1.07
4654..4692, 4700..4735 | 1.01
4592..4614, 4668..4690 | 1.04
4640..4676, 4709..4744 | 1.05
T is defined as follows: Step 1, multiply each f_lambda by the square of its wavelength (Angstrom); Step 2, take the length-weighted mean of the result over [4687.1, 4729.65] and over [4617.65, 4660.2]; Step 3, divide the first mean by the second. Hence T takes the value 1.01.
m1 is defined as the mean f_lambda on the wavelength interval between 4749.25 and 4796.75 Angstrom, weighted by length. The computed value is 29.5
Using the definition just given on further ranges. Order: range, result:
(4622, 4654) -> 30.3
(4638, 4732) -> 29.7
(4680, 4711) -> 29.4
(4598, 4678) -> 30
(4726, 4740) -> 30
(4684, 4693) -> 29.5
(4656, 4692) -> 29.9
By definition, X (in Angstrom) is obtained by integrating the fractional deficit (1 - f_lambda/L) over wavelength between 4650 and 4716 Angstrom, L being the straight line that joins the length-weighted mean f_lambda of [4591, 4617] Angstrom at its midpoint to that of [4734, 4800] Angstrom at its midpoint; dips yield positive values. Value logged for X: 1.2 Angstrom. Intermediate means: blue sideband 30.3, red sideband 30.2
